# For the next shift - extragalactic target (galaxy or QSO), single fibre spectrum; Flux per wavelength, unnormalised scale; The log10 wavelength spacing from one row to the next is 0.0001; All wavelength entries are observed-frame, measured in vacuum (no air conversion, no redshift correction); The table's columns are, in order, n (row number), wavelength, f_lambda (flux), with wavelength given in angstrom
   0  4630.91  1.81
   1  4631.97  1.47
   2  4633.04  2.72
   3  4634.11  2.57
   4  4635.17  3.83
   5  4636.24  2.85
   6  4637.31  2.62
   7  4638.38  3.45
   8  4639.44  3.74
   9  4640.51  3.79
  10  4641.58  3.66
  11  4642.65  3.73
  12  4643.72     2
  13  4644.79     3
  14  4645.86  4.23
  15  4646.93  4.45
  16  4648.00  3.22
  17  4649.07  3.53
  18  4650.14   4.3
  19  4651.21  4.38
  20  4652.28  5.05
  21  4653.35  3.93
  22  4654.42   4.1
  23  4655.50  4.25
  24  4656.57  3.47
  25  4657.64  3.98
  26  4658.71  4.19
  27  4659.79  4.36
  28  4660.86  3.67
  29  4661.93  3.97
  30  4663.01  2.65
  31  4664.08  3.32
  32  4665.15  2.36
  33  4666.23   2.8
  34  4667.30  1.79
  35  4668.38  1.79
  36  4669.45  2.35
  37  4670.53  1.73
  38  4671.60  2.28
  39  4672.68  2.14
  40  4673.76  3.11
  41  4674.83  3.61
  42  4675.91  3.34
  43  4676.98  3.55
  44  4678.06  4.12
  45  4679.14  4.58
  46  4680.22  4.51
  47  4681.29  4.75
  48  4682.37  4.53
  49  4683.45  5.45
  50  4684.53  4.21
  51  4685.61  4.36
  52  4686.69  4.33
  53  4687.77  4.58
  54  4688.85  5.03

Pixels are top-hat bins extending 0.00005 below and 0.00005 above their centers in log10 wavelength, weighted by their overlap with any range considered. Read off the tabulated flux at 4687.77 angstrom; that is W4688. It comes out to 4.58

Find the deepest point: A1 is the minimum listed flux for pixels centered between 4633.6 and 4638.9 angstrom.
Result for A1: 2.57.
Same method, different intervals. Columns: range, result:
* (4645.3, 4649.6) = 3.22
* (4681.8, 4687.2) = 4.21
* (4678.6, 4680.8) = 4.51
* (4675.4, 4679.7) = 3.34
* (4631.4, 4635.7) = 1.47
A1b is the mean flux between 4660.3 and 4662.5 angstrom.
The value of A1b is 3.81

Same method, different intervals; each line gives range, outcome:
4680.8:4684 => 4.9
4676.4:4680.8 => 4.19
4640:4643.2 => 3.71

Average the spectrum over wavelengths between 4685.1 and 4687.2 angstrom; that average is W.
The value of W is 4.34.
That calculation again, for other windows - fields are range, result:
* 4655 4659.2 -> 3.97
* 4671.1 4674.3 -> 2.51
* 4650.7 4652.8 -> 4.72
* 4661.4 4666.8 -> 3.01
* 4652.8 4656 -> 4.09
